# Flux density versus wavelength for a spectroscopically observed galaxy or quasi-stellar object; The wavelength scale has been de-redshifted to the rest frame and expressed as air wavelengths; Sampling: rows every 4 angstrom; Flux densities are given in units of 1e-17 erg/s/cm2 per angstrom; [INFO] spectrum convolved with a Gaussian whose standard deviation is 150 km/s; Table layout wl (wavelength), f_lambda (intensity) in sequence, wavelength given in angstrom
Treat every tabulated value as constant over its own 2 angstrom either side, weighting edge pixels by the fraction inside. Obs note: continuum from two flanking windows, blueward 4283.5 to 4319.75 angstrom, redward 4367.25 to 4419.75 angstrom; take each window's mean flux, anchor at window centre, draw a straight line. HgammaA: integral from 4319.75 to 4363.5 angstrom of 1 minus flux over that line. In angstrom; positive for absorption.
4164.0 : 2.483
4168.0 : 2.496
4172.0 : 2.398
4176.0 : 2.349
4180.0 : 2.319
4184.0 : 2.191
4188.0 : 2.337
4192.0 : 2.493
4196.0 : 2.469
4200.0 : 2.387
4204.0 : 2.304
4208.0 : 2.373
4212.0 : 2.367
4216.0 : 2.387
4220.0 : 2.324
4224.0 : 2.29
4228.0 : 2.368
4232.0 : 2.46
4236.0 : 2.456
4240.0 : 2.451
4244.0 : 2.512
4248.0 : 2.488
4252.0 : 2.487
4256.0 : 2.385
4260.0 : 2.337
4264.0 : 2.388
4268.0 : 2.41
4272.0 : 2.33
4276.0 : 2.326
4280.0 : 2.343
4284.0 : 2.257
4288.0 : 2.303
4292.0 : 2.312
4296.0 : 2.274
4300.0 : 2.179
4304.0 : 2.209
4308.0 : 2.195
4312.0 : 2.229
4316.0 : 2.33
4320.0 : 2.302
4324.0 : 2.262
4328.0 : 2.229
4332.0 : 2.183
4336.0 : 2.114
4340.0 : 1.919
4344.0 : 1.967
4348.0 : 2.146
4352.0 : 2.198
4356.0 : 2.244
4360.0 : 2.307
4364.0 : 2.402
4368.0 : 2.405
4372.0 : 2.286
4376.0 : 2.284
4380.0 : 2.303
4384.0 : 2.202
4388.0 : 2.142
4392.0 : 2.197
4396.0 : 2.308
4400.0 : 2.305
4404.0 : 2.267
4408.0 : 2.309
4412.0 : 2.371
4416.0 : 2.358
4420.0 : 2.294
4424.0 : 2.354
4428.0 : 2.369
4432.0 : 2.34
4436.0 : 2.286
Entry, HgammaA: 1.85 angstrom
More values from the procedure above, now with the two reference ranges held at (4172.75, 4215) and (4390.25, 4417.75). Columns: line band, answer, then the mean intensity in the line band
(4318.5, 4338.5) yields 1.0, 2.21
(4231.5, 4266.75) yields -1.4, 2.44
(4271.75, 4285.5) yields 0.1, 2.31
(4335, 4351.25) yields 1.9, 2.04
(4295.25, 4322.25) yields 1.0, 2.24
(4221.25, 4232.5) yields 0.0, 2.36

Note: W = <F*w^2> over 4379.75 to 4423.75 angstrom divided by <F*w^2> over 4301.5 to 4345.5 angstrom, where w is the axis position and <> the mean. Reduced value 1.09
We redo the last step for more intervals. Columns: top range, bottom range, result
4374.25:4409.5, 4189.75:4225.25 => 1.03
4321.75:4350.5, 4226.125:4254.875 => 0.90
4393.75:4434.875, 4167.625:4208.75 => 1.09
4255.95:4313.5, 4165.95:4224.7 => 1.01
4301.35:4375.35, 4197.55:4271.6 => 0.97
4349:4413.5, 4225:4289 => 1.01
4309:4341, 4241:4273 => 0.94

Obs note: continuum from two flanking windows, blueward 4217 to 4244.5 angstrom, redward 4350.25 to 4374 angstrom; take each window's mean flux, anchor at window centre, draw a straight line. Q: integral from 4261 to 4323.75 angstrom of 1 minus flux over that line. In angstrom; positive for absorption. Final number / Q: 1.8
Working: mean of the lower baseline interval 2.4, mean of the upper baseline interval 2.31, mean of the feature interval 2.29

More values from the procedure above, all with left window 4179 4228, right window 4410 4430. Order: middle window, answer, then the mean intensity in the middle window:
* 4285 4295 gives 0.23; 2.3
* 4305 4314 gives 0.54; 2.21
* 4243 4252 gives -0.54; 2.5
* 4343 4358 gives 1.28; 2.15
